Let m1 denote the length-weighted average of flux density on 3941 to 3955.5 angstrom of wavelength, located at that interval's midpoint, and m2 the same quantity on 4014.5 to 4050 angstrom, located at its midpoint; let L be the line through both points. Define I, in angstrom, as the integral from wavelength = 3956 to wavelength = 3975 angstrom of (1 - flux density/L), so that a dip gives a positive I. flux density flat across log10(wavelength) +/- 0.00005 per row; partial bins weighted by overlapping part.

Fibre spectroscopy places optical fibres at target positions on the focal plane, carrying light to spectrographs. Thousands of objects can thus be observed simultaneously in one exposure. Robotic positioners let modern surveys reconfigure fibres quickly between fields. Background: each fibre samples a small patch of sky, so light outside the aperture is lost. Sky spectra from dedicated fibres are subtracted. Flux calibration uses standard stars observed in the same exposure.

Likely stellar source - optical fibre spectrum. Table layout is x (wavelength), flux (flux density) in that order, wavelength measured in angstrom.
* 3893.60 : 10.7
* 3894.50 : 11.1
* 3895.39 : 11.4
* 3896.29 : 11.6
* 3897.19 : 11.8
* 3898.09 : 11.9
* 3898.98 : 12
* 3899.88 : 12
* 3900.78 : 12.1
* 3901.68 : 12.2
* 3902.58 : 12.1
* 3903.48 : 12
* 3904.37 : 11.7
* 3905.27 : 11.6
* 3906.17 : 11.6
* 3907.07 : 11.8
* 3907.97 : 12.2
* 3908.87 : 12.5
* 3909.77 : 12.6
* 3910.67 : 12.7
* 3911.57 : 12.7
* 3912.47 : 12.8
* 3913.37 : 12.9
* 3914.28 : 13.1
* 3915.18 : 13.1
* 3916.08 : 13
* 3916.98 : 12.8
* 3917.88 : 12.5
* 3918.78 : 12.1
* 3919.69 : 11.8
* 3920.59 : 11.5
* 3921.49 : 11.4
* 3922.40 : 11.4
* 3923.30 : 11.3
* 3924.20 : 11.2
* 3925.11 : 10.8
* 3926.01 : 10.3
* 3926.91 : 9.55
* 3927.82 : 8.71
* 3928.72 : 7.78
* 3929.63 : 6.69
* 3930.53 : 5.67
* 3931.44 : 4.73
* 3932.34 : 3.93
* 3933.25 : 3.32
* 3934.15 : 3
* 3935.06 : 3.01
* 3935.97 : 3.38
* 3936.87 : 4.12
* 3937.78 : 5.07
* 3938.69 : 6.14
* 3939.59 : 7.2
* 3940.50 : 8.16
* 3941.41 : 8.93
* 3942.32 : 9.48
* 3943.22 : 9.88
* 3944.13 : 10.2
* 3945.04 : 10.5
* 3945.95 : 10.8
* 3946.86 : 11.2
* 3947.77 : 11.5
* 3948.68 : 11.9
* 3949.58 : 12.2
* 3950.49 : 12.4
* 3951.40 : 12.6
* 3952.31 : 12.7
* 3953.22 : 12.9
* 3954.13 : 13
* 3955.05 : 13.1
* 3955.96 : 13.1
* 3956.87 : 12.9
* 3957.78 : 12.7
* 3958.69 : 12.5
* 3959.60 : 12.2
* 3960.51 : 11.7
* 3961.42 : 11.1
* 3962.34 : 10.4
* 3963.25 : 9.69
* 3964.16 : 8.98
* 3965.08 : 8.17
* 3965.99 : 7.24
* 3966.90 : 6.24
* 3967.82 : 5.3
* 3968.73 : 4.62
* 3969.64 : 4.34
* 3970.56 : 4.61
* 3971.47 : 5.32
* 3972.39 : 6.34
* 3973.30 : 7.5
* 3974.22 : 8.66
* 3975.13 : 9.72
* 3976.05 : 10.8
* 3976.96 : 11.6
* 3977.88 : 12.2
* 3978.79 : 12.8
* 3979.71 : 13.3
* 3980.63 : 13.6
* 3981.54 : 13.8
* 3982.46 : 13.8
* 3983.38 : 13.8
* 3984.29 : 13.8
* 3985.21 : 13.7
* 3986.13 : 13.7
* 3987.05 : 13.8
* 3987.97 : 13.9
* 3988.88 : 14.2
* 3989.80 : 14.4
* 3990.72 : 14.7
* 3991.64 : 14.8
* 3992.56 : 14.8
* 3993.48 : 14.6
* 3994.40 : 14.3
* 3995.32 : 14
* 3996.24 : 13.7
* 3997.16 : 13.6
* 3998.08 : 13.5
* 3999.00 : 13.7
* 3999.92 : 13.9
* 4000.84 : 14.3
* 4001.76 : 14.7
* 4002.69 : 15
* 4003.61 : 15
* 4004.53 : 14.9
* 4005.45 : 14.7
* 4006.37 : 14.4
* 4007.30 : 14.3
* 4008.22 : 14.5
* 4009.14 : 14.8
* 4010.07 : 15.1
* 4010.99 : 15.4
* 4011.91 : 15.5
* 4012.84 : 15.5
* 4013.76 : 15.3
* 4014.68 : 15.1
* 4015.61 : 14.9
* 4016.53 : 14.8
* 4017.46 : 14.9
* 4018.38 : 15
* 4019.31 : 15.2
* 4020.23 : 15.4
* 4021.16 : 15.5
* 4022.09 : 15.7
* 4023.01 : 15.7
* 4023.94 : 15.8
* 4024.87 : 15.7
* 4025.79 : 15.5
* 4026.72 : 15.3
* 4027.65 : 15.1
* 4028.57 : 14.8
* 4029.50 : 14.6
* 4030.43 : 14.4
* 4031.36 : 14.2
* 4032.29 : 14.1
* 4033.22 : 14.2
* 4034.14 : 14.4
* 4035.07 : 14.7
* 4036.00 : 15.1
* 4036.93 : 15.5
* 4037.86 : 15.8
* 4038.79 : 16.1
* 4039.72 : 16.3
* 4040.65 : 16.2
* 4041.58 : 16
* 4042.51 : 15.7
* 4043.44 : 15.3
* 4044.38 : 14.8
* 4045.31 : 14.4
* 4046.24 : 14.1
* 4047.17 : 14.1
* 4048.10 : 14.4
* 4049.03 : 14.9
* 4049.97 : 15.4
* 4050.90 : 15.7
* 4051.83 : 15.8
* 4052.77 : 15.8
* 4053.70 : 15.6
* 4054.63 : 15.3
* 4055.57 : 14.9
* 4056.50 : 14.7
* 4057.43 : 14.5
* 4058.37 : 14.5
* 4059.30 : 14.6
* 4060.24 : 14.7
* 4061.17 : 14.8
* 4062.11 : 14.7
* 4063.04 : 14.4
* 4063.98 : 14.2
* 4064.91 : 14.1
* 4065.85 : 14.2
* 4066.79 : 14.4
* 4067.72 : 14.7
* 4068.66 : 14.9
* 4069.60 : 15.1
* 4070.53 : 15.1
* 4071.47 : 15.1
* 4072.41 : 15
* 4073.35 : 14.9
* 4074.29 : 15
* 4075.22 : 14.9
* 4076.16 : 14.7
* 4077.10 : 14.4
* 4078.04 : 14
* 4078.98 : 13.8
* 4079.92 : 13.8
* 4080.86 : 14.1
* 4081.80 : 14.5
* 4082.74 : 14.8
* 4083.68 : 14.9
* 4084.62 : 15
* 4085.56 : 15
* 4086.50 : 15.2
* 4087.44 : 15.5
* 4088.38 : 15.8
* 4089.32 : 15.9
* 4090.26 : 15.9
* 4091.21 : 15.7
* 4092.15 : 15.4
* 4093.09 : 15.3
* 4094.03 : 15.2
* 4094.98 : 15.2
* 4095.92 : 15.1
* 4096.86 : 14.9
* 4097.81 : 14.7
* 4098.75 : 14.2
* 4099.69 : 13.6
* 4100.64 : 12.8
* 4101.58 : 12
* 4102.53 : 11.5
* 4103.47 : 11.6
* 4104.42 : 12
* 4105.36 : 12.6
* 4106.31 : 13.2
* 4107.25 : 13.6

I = 5.5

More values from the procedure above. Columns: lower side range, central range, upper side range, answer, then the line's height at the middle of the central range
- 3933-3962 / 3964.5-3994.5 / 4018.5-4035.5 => 2.63 angstrom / 11.9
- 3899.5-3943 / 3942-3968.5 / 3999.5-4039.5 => 1.56 angstrom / 11.6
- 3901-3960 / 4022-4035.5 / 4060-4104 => -1.89 angstrom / 13.1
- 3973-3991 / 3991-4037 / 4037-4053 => -2.49 angstrom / 14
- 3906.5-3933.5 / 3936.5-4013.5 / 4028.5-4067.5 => 4.91 angstrom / 12.5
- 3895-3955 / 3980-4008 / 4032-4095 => -3.42 angstrom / 12.6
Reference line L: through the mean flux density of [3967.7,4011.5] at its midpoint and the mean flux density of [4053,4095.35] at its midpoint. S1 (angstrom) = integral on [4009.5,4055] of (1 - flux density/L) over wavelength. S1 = -4.8 angstrom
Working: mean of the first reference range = 12.6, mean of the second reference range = 14.9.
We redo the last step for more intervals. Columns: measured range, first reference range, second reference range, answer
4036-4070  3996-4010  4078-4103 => -1.23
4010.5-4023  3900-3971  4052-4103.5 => -2.57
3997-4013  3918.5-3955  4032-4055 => -1.97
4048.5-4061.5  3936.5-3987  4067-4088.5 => -1.12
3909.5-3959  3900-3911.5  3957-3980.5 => 3.18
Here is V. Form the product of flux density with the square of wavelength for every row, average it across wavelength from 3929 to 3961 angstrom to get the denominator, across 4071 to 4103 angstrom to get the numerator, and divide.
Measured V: 1.70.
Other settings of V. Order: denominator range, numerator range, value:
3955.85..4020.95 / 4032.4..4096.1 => 1.23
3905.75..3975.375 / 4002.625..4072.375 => 1.63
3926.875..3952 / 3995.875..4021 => 1.92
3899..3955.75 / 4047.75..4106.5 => 1.53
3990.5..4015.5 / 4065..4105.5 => 1.03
